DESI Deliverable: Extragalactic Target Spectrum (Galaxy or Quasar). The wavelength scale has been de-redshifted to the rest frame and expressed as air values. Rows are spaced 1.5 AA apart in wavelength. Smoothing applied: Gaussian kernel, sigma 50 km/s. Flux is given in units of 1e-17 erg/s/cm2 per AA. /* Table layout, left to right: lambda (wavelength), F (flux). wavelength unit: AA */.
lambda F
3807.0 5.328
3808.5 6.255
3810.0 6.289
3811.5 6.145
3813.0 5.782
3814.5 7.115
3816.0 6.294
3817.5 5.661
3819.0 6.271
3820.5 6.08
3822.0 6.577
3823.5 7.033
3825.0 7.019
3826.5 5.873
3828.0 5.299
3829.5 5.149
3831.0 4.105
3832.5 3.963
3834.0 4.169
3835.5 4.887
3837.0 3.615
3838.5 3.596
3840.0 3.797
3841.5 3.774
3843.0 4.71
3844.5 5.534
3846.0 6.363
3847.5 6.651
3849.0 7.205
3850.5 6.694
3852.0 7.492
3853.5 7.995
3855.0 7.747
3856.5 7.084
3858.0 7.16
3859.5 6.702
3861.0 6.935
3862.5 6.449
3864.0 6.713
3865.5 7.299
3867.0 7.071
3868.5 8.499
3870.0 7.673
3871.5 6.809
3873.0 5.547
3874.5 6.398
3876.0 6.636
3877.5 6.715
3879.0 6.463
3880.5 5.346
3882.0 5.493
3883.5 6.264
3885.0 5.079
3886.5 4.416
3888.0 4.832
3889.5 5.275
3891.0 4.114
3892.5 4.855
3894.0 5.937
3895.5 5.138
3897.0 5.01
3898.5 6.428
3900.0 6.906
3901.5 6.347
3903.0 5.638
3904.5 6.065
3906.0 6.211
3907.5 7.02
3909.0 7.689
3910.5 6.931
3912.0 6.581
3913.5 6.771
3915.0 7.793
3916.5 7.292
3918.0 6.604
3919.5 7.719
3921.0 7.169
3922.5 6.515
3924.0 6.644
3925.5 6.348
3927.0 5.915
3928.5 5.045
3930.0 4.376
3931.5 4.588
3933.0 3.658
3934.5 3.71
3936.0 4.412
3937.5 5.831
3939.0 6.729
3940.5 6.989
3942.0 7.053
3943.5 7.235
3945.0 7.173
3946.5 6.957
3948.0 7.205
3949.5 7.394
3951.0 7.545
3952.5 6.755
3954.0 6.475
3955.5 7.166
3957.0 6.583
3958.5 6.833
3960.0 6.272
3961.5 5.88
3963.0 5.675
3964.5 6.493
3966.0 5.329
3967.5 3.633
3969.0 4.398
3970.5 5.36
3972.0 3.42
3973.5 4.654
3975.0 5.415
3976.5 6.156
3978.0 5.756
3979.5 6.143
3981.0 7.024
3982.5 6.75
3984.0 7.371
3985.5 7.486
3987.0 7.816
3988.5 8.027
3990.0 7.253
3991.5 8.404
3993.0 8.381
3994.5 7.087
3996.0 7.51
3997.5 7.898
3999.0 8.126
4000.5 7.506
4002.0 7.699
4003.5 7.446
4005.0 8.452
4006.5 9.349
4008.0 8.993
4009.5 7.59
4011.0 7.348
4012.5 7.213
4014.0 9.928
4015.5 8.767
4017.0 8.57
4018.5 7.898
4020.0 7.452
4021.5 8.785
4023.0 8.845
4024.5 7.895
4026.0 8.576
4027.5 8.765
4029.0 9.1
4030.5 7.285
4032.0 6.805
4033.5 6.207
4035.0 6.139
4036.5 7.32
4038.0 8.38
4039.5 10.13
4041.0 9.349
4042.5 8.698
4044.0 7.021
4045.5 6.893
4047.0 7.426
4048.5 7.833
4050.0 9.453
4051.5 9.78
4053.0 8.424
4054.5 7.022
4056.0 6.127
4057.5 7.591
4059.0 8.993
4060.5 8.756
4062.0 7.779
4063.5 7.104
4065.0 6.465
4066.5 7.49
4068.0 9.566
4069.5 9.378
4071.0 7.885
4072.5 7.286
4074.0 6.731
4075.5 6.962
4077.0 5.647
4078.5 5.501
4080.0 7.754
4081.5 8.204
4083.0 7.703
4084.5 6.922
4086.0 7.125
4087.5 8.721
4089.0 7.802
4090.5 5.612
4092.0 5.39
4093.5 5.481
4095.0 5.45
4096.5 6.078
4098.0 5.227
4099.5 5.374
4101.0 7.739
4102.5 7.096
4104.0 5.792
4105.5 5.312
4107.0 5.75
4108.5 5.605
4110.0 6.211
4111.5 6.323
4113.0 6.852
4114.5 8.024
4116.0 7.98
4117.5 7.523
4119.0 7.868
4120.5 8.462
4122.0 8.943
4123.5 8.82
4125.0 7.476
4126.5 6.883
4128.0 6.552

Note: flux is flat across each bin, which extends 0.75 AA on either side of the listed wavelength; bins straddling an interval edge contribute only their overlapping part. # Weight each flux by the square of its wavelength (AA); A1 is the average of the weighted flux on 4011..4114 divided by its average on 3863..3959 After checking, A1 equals 1.27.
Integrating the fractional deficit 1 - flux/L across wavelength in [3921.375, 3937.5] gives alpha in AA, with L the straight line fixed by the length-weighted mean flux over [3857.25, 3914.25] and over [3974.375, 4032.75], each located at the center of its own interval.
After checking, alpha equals 3.8 AA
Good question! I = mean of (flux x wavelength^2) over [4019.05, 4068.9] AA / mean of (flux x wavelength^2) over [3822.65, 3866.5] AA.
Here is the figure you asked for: 1.5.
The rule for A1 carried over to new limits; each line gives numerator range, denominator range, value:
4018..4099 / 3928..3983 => 1.35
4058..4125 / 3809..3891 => 1.33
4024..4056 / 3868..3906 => 1.46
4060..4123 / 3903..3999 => 1.17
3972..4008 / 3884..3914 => 1.30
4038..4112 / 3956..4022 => 1.07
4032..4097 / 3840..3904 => 1.33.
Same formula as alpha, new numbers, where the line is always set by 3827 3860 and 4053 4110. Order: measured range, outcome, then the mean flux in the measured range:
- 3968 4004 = -1.97 AA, 6.77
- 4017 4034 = -3.57 AA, 8.02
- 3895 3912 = -1.10 AA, 6.34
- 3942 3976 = 0.78 AA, 6.11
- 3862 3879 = -3.28 AA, 6.88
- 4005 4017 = -3.51 AA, 8.46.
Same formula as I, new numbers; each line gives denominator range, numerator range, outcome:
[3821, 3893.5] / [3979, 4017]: 1.42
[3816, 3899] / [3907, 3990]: 1.11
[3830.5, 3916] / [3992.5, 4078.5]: 1.42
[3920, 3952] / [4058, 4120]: 1.23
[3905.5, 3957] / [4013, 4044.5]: 1.33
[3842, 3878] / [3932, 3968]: 0.95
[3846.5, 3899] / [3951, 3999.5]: 1.08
